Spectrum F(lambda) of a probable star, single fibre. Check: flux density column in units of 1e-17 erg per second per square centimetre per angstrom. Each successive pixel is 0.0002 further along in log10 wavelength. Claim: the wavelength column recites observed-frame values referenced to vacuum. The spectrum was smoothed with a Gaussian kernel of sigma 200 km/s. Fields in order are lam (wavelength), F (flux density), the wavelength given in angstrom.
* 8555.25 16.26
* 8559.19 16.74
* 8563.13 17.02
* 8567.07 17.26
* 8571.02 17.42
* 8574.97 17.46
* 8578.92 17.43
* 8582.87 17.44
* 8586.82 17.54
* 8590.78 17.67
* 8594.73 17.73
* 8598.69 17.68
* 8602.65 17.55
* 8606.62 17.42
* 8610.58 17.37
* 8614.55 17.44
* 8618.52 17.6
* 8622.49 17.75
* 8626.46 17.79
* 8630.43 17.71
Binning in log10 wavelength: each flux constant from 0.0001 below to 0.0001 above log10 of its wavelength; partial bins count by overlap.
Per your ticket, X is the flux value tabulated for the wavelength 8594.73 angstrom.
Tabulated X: 17.73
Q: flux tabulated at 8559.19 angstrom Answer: 16.74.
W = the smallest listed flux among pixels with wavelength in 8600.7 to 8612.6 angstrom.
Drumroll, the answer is 17.37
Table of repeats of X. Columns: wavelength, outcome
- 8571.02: 17.42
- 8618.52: 17.6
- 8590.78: 17.67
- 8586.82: 17.54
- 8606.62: 17.42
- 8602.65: 17.55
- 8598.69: 17.68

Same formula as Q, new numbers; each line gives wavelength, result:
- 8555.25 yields 16.26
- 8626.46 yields 17.79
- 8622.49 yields 17.75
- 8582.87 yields 17.44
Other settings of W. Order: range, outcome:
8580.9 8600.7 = 17.44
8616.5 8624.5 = 17.6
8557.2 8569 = 16.74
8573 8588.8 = 17.43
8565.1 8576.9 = 17.26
